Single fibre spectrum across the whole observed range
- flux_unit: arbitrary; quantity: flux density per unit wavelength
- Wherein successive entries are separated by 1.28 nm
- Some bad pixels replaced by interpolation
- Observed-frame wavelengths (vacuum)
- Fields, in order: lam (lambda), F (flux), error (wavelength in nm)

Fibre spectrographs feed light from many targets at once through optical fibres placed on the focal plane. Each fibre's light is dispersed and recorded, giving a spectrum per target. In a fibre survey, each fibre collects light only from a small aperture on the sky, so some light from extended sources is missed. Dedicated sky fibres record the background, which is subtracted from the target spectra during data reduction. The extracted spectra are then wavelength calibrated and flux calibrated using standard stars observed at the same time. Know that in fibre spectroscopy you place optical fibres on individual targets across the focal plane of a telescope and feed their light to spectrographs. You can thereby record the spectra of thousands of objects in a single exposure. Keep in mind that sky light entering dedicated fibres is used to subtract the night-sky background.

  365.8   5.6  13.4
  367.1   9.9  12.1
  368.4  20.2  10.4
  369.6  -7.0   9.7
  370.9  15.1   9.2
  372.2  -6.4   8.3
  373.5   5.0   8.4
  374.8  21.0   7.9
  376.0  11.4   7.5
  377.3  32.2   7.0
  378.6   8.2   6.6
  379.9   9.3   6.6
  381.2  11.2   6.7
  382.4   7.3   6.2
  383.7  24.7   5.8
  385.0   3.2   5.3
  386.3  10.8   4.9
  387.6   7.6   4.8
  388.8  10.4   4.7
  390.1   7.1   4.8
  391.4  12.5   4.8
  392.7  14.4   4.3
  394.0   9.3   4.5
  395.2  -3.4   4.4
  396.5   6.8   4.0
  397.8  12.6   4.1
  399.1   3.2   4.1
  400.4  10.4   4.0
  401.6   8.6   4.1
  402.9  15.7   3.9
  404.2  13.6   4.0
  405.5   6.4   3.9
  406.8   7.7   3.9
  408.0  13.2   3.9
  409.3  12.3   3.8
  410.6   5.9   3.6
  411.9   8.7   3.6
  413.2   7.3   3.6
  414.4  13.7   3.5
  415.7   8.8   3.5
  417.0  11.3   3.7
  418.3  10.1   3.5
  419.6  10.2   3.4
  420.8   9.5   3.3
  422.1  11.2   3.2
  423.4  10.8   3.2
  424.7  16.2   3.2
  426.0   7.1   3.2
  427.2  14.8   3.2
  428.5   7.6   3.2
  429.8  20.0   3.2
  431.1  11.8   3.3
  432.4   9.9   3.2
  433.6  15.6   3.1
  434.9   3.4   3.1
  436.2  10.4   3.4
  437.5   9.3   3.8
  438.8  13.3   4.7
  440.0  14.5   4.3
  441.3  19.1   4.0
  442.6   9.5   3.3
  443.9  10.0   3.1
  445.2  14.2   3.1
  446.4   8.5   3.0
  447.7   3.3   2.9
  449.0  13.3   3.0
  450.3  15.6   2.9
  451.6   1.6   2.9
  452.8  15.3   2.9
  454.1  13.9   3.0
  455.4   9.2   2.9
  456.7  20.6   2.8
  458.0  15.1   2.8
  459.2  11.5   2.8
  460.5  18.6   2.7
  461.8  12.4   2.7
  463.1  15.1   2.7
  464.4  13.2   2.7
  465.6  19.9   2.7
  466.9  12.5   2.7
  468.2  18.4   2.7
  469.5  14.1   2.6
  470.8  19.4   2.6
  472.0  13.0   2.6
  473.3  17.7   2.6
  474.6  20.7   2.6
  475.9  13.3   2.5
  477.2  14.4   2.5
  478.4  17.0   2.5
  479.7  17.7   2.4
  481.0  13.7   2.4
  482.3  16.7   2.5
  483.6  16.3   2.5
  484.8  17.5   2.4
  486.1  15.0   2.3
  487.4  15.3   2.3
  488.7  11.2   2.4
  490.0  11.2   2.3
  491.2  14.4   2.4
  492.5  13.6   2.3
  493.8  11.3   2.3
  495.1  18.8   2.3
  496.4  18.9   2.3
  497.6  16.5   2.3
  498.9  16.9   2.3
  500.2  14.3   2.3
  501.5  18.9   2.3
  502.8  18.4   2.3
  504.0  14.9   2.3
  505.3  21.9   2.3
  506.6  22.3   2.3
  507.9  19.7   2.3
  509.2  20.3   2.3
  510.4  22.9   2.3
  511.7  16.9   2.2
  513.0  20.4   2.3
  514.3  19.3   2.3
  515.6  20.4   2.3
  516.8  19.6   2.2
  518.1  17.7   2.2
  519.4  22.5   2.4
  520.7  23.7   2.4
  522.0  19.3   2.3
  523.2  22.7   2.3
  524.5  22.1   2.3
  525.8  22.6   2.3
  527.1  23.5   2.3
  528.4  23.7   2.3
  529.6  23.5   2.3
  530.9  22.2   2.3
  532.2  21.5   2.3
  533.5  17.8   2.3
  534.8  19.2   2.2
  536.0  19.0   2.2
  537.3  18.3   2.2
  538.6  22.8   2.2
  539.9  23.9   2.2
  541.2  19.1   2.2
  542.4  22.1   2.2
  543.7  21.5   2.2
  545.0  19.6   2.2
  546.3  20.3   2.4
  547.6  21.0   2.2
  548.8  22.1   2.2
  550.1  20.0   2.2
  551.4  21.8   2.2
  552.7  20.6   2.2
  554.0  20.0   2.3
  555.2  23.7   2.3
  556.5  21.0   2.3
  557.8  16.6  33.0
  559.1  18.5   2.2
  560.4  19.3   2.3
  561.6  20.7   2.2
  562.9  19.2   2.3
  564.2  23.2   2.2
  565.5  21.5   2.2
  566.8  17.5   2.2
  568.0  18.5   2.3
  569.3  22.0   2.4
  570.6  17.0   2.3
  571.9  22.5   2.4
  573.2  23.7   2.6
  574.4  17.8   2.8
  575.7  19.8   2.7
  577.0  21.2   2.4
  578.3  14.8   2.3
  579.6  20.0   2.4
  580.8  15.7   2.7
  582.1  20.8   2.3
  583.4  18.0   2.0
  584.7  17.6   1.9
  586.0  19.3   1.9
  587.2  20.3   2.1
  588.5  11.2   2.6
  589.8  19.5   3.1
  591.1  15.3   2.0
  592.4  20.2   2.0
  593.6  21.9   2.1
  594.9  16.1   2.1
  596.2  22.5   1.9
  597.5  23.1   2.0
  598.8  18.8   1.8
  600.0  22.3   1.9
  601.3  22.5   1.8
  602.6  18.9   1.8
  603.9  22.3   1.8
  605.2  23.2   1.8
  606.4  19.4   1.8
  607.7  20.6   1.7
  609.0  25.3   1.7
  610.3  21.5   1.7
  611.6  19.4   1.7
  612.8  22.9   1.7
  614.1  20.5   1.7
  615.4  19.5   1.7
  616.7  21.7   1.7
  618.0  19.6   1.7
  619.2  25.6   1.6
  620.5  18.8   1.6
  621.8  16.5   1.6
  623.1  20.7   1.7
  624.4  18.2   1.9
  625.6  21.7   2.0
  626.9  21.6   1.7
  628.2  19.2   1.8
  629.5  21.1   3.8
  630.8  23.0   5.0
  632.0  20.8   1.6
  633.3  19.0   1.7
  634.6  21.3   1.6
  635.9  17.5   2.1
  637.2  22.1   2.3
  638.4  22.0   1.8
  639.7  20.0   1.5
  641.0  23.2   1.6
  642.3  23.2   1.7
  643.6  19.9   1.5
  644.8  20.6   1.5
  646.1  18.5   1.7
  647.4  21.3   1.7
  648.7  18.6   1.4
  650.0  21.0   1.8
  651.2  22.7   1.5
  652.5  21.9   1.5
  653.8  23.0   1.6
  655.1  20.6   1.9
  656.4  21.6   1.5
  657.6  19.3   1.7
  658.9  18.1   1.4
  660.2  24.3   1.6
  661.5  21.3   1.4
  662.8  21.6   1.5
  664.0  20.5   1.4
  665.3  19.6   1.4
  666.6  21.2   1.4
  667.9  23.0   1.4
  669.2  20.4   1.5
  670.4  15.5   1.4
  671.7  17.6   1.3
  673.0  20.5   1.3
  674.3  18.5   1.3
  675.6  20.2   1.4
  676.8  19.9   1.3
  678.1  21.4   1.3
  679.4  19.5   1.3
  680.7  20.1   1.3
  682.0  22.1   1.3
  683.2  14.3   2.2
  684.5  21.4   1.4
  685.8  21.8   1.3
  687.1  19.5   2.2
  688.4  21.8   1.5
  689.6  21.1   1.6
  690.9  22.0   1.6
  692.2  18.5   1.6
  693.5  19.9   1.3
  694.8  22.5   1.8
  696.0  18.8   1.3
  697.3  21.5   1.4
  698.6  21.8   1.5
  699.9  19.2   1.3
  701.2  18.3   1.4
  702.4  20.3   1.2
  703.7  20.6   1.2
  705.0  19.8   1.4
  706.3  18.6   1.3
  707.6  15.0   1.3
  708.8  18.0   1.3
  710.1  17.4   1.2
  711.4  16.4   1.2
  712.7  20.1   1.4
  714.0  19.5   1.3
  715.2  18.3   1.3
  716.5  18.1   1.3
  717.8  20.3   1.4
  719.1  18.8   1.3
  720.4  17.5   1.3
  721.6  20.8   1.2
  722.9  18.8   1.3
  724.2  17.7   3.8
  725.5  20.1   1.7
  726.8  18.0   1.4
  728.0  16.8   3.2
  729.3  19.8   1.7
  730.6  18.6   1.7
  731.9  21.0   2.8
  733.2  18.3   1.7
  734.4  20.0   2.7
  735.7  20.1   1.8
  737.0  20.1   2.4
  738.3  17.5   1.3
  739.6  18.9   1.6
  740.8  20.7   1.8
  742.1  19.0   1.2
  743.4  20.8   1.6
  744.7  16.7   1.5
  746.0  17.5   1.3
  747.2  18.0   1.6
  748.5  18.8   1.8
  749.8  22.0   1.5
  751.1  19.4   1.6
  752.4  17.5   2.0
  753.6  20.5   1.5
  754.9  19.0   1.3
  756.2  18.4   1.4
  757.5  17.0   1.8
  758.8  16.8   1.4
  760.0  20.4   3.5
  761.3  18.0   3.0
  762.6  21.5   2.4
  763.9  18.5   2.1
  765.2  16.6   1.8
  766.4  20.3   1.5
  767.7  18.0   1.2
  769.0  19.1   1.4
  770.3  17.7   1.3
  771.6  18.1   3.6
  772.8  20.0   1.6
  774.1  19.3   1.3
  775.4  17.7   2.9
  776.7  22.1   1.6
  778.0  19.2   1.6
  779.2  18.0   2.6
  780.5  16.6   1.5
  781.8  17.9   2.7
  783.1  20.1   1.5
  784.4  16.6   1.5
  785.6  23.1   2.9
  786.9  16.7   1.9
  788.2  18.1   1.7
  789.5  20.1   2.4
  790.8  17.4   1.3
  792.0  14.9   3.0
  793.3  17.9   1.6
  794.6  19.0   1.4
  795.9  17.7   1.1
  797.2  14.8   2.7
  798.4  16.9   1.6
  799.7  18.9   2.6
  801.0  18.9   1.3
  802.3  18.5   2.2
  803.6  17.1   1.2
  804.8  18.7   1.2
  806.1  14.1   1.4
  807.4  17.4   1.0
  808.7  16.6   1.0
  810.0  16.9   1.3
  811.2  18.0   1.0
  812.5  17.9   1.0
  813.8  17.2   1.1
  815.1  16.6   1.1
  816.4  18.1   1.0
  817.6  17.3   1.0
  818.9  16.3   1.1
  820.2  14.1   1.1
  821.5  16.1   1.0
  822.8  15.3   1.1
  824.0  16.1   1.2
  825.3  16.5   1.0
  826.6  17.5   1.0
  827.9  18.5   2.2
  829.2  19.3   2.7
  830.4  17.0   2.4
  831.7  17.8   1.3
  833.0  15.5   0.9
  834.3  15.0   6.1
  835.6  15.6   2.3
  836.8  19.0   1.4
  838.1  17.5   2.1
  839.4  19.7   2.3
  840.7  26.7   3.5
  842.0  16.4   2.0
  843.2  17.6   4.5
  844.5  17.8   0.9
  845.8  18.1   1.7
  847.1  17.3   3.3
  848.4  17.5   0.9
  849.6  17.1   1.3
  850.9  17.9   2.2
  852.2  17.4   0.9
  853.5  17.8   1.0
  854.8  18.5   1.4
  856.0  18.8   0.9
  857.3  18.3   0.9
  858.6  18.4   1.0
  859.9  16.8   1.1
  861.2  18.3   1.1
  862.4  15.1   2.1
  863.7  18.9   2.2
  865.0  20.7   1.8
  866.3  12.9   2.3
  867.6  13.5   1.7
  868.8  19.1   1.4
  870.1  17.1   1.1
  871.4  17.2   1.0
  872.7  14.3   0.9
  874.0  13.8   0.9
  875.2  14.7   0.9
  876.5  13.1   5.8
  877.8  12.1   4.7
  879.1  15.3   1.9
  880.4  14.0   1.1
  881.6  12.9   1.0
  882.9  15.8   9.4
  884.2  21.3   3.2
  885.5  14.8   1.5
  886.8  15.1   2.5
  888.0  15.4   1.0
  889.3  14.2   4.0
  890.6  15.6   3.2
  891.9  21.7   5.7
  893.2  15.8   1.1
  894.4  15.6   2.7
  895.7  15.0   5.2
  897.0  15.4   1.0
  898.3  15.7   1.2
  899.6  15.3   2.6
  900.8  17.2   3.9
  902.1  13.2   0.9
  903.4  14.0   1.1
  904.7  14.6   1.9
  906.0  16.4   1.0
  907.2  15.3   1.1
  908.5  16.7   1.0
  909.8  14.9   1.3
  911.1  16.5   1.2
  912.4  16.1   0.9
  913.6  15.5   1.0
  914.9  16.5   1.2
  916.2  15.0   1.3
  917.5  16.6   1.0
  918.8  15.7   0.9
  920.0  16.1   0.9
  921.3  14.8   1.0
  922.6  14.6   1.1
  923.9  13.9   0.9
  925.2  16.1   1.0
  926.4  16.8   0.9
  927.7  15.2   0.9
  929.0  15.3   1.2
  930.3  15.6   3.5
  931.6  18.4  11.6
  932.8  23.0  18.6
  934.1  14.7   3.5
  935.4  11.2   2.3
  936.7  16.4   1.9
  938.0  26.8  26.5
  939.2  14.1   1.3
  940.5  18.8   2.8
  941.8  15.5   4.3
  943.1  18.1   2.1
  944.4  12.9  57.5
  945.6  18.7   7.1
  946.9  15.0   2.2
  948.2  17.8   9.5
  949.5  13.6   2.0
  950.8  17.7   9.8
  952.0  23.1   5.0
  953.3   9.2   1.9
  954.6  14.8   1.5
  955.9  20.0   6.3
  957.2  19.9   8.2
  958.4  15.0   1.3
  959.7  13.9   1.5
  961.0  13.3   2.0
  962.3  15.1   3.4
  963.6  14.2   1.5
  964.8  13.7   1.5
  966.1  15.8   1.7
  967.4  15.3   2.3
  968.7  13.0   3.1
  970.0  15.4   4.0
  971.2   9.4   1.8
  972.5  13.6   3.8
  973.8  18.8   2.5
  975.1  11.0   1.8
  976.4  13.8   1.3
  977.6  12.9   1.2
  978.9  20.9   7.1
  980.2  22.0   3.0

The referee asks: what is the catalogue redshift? 0.14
